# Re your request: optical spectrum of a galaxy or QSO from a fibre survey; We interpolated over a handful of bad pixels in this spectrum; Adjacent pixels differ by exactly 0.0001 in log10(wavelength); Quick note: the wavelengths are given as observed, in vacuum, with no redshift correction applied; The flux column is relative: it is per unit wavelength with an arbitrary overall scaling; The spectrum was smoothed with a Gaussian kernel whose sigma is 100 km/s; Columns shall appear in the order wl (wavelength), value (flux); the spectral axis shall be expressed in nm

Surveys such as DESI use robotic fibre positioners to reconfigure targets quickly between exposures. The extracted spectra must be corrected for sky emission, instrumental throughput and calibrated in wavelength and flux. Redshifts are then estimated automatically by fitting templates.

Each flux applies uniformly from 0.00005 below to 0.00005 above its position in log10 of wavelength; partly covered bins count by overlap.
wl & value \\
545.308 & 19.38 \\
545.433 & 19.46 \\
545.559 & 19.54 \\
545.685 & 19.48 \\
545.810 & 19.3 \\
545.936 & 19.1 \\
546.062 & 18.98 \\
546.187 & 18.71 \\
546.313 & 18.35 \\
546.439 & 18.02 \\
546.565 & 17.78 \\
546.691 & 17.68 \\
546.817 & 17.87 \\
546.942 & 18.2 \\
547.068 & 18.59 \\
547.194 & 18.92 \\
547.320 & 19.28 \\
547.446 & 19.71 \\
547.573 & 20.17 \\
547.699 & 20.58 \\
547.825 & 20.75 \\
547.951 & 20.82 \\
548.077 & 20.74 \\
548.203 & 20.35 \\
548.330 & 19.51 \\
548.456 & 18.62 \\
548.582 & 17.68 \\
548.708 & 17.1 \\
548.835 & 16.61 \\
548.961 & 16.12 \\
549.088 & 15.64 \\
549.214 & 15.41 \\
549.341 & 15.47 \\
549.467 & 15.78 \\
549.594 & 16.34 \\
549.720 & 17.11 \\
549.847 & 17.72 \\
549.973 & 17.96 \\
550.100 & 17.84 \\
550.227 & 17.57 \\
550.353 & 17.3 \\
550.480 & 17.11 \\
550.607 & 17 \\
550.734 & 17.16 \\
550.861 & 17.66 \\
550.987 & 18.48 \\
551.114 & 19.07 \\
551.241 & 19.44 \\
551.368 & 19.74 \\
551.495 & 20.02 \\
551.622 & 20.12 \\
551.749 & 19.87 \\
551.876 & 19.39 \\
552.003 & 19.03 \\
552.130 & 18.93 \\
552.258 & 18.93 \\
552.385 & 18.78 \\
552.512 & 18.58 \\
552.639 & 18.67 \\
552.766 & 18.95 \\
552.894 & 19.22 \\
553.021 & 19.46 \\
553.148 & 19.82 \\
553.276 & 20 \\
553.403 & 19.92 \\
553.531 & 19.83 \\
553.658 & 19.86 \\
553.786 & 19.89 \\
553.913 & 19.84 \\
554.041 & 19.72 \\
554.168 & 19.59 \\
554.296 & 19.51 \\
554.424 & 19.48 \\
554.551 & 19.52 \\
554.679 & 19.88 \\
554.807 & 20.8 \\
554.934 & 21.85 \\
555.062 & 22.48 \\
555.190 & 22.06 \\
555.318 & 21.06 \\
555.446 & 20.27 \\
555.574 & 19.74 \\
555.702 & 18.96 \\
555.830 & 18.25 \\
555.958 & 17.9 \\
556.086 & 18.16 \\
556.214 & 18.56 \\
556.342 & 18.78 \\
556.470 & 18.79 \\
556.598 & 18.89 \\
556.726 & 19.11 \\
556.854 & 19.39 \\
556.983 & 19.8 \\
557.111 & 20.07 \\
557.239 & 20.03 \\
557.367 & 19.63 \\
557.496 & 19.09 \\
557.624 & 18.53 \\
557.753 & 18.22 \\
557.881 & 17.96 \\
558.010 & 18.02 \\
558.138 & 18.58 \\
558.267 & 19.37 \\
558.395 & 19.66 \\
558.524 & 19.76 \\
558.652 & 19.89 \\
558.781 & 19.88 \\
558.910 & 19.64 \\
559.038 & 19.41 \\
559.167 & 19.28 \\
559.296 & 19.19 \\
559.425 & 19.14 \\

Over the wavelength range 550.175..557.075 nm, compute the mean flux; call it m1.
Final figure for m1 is 19.3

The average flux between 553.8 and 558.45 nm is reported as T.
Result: 19.5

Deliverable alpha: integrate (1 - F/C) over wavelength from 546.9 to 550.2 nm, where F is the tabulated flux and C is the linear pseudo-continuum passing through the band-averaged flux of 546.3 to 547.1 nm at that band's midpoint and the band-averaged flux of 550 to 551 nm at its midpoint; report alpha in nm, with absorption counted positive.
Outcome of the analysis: -0.076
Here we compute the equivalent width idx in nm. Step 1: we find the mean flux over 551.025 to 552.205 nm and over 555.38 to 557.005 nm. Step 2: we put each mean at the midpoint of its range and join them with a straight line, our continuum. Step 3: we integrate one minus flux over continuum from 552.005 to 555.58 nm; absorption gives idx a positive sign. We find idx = -0.12 nm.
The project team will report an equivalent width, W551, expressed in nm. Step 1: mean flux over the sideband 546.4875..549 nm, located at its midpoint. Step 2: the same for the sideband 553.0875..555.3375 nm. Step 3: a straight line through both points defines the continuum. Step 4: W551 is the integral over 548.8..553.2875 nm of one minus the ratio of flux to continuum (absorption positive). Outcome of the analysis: 0.34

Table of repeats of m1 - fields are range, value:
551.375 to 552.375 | 19.4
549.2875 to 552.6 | 18.2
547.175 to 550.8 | 18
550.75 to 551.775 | 19.2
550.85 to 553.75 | 19.3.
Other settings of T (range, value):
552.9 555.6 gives 20.2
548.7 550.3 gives 16.7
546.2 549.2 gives 18.6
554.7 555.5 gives 21.3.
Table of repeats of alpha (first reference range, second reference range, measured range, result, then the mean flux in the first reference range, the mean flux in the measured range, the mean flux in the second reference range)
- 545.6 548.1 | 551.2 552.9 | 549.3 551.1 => 0.18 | 19.1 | 17.3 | 19.3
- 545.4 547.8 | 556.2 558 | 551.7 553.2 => -0.01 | 19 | 19.1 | 19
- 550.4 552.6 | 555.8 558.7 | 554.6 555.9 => -0.11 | 18.8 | 20.5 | 19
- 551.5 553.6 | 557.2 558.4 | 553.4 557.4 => -0.14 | 19.4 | 19.7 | 18.8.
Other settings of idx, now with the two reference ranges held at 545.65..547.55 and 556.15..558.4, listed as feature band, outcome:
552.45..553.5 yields -0.03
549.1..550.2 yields 0.12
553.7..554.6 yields -0.04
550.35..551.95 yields 0.01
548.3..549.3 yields 0.10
